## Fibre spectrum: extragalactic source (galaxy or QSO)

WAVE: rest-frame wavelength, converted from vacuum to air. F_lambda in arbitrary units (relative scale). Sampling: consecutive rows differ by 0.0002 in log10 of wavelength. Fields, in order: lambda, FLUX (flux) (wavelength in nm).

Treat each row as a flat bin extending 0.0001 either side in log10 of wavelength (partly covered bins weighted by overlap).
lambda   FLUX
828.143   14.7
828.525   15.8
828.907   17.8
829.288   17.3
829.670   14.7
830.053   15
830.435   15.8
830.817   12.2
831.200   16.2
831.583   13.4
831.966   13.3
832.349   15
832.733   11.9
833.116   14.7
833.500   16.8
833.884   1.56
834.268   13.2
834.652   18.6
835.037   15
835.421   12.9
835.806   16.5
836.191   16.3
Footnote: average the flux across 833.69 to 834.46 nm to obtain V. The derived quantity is 7.41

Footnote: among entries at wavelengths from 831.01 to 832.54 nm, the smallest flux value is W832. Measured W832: 13.3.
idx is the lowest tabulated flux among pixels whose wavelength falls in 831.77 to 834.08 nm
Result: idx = 1.56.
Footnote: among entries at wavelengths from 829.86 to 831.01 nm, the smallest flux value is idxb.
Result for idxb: 12.2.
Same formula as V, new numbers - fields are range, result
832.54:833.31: 13.3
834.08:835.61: 14.9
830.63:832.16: 13.8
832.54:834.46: 11.6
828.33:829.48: 17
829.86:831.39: 14.8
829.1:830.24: 15.7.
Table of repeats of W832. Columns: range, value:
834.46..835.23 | 15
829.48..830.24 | 14.7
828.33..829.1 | 15.8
